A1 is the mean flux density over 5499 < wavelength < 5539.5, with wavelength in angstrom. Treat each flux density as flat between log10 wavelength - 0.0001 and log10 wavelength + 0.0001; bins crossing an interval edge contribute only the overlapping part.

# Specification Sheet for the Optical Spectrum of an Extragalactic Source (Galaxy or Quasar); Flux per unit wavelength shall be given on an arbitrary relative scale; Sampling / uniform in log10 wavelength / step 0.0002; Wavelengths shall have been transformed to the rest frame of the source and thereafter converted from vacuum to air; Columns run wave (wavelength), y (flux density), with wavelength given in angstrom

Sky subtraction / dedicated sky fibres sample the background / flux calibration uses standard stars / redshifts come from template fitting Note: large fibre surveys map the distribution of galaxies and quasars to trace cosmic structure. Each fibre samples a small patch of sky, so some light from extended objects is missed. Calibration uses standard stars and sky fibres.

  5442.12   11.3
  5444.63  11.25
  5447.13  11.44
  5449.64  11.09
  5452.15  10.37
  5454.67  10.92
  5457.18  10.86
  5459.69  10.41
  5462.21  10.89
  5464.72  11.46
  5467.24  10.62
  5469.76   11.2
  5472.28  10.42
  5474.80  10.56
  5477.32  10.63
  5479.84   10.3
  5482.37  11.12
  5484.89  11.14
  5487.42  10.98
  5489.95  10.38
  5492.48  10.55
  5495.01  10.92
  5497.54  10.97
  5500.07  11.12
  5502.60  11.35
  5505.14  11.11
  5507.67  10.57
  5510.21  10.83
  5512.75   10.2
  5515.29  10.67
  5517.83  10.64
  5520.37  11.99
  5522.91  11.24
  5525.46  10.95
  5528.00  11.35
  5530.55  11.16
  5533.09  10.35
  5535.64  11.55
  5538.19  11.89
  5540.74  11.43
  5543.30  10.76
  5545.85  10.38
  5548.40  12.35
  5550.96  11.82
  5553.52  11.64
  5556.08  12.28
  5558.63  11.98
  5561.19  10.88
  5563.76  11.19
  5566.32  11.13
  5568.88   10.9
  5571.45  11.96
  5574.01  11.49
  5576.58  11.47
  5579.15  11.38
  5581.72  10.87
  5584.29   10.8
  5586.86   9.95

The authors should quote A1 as 11.1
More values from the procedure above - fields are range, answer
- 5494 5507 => 11.1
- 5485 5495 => 10.7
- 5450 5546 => 10.9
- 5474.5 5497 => 10.7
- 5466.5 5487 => 10.8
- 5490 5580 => 11.2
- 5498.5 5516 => 10.8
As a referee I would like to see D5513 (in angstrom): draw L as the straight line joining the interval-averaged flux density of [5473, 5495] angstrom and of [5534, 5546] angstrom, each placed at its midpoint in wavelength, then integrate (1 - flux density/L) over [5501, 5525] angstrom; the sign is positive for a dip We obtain 0.1 angstrom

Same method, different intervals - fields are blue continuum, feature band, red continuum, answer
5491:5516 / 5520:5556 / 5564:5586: -1.12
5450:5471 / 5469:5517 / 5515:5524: 1.09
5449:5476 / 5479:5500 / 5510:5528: 0.10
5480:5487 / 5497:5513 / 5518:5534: 0.22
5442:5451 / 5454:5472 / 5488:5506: 0.43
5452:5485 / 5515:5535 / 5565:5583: -0.02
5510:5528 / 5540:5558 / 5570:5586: -0.66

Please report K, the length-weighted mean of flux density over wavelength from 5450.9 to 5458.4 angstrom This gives 10.7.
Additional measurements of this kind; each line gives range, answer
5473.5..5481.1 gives 10.5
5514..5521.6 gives 11.1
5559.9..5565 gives 11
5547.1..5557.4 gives 12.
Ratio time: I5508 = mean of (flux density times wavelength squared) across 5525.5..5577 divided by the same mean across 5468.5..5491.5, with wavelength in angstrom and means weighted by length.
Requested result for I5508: 1.09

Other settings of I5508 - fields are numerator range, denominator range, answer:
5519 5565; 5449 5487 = 1.08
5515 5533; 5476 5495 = 1.05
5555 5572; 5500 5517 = 1.08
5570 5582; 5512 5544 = 1.05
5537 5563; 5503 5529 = 1.06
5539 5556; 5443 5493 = 1.09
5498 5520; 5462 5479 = 1.02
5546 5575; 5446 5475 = 1.10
